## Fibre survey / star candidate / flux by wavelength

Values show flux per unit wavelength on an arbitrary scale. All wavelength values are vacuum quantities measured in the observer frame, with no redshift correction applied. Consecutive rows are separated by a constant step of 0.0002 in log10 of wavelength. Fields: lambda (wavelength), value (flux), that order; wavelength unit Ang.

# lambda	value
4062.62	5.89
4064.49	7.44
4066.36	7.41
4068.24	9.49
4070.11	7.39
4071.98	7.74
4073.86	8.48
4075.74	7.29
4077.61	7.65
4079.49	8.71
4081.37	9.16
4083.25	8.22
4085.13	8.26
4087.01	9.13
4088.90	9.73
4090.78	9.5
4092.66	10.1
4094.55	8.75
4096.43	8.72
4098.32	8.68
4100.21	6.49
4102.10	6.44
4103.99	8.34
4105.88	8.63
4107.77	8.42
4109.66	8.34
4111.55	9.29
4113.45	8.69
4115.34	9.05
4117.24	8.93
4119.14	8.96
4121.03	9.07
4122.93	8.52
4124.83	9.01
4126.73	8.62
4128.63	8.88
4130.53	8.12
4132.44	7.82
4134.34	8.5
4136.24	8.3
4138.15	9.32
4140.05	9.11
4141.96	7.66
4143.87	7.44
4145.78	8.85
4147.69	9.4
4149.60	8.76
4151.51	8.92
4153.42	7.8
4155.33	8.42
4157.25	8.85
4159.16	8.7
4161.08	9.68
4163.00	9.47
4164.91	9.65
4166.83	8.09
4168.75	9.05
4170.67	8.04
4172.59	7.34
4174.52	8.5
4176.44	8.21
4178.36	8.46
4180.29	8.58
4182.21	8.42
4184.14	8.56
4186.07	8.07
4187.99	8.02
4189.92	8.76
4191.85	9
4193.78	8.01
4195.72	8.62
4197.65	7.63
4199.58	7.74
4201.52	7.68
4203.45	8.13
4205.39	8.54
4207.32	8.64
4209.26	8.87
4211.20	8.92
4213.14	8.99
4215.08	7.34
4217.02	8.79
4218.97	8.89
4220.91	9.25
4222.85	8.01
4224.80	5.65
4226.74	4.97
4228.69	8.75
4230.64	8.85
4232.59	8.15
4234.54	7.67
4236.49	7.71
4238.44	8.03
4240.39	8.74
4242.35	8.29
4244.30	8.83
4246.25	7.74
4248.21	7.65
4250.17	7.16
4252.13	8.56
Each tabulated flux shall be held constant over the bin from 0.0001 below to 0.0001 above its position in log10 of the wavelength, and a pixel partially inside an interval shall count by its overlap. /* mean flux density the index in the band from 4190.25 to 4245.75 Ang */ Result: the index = 8.17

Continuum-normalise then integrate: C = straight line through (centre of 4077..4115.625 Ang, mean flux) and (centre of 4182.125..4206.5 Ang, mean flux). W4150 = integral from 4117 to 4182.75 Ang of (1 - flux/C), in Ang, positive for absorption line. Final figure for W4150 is -1.7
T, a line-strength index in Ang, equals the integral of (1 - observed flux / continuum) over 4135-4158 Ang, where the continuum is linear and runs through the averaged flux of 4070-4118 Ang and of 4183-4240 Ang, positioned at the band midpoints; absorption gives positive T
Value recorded -0.6 Ang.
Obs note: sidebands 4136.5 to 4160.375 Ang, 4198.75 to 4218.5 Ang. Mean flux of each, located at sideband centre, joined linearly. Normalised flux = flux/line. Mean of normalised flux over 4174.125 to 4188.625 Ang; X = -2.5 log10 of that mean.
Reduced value 0.02 mag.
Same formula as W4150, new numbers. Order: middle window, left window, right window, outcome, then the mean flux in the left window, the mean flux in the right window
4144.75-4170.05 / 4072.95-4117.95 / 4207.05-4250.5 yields -1.7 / 8.54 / 8.08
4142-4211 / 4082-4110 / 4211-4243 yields -2.1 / 8.53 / 8.03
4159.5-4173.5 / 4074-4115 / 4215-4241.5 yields -1.0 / 8.51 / 7.93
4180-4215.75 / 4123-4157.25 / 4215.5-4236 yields -1.1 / 8.53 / 7.88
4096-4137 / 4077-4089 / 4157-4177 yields 1.0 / 8.65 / 8.69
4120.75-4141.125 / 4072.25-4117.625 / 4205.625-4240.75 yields -0.6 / 8.52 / 8.12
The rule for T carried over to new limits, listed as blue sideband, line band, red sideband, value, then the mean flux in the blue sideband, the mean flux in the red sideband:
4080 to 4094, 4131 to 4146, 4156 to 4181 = 0.83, 9.13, 8.66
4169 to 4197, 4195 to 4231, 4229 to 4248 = 0.74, 8.34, 8.22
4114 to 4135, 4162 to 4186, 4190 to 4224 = 0.01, 8.68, 8.41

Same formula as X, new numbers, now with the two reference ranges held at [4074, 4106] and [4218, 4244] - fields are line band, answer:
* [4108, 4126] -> -0.06 mag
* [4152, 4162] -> -0.06 mag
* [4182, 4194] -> -0.04 mag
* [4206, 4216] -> -0.07 mag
